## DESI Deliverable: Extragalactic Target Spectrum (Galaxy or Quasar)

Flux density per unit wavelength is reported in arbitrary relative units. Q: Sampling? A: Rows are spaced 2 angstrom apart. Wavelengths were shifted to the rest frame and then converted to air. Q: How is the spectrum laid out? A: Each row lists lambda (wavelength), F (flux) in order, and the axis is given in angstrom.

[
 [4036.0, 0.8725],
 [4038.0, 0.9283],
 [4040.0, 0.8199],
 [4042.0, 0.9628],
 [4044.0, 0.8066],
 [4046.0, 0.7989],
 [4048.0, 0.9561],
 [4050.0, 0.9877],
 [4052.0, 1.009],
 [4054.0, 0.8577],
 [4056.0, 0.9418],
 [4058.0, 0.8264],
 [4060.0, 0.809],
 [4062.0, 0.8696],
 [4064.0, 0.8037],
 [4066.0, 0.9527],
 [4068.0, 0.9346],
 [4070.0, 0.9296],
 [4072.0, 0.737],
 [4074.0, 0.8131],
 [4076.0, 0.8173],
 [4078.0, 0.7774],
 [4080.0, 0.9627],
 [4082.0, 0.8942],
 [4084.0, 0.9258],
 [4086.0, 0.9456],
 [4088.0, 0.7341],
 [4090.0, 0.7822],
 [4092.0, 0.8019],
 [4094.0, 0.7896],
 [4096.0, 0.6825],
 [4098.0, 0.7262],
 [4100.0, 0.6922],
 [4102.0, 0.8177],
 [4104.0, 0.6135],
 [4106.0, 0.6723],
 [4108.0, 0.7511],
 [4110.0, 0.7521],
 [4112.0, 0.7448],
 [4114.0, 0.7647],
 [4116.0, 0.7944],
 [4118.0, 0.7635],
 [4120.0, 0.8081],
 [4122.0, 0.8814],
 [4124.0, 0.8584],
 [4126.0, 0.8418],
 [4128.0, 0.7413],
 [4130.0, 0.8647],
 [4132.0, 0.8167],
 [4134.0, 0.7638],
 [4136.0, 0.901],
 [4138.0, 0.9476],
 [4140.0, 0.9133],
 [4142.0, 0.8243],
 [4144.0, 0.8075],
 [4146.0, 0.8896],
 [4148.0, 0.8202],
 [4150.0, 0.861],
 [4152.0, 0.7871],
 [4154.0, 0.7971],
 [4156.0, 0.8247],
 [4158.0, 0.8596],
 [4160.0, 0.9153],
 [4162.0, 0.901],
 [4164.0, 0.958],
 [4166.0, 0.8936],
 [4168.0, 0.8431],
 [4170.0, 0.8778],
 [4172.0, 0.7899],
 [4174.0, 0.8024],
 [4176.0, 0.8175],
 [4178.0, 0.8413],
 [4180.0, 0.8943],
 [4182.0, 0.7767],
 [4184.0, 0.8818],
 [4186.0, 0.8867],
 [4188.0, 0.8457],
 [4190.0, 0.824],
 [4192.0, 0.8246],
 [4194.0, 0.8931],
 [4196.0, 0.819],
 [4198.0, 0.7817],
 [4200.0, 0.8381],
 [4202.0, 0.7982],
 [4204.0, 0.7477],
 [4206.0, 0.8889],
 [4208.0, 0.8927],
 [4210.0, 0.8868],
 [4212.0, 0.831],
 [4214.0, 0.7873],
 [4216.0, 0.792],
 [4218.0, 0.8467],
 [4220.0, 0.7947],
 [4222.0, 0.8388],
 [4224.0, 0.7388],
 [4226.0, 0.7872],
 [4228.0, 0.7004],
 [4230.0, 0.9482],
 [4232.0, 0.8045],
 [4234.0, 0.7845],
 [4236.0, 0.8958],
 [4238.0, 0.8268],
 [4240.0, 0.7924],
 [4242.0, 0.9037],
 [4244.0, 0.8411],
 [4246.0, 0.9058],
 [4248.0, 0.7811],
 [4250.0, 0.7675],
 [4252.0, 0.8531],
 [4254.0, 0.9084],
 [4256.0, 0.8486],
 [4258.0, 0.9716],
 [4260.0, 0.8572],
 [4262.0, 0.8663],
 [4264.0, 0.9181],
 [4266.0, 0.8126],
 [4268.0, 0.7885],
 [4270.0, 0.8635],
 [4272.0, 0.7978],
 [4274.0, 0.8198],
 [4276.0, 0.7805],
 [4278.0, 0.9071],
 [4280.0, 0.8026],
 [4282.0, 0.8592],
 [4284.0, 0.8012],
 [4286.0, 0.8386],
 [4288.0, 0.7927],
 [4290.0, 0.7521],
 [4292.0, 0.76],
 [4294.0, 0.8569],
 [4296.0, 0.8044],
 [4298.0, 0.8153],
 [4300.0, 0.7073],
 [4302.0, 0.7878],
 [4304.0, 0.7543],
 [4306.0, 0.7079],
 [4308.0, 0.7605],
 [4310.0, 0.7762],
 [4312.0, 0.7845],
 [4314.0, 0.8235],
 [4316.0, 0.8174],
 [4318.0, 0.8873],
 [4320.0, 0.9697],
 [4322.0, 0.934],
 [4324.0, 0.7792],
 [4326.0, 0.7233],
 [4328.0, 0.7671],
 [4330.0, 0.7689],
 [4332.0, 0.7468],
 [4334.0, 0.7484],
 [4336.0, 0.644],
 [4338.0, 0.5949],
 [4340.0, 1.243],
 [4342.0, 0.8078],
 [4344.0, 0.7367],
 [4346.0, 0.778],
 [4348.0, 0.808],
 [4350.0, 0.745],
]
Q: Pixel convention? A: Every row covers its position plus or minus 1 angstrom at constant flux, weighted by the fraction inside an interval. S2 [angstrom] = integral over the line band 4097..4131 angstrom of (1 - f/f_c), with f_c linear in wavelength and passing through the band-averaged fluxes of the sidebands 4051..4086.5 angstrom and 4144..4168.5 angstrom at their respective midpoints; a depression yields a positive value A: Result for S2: 3.9 angstrom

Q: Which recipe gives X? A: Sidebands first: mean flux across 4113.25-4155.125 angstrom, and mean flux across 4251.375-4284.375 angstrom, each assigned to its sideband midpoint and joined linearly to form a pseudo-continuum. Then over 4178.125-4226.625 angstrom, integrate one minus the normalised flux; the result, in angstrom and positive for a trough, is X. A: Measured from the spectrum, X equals 0.7 angstrom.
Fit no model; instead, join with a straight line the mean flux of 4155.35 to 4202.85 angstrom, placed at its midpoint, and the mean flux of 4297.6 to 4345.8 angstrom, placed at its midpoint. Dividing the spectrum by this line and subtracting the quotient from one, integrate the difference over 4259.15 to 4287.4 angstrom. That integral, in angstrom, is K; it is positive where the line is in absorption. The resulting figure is -0.8 angstrom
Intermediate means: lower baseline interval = 0.85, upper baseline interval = 0.795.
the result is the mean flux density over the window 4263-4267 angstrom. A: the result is 0.865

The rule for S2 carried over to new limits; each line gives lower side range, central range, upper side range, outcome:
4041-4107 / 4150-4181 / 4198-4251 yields -0.9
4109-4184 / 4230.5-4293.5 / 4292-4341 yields -2.0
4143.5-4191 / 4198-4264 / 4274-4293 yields -0.6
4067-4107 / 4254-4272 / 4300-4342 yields -1.5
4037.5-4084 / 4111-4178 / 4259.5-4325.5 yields 1.4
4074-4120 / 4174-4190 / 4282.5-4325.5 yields -1.1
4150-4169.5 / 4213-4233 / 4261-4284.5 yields 1.0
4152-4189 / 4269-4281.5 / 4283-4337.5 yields -0.4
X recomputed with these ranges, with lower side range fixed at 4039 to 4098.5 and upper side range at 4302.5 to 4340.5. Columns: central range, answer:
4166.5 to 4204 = -0.2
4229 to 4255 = -1.0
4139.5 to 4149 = -0.1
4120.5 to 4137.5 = 0.1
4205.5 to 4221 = -0.3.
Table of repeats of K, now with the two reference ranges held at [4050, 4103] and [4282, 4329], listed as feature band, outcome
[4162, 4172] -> -0.69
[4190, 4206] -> 0.02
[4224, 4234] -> 0.18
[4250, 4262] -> -0.97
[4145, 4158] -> -0.05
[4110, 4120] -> 0.79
